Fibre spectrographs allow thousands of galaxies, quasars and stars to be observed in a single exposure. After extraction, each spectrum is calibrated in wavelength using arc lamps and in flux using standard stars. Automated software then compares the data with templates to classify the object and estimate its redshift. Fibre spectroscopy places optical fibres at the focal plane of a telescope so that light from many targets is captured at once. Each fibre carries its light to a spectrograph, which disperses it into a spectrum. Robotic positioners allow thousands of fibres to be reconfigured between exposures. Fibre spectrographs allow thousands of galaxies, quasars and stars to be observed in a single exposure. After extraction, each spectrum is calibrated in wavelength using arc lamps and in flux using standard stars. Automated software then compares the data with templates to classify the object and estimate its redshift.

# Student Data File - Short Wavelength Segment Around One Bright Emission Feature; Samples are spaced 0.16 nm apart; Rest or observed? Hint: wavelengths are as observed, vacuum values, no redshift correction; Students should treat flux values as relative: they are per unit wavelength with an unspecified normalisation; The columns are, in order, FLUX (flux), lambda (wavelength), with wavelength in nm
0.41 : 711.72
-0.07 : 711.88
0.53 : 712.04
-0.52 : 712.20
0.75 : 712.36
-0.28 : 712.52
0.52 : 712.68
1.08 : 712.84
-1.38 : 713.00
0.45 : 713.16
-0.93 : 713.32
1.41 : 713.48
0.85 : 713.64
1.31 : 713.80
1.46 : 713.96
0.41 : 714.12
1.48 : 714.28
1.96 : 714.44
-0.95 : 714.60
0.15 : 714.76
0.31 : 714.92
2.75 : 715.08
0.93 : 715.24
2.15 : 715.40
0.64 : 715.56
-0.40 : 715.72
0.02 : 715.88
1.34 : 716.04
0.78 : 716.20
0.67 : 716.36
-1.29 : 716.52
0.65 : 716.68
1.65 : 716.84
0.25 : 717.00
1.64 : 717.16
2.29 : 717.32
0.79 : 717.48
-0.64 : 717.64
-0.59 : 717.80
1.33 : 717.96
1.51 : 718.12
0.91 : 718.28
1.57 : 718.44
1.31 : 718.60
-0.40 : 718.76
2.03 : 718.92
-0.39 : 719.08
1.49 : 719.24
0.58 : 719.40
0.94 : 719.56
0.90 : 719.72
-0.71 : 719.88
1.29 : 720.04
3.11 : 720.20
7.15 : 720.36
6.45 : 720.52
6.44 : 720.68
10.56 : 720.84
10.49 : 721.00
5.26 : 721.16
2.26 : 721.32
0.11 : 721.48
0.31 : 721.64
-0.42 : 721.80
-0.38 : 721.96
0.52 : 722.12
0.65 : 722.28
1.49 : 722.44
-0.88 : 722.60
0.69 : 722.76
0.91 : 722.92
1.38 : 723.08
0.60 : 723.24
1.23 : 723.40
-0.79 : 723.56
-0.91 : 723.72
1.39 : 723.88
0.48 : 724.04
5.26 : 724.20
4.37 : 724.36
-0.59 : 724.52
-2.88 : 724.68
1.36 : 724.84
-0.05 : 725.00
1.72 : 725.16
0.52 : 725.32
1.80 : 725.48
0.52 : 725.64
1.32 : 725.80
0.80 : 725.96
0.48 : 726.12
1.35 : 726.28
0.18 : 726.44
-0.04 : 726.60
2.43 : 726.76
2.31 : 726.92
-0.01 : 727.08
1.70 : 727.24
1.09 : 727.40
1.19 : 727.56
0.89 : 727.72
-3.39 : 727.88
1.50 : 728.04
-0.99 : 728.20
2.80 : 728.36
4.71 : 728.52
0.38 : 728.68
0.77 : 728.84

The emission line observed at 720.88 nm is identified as [O II] 3727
